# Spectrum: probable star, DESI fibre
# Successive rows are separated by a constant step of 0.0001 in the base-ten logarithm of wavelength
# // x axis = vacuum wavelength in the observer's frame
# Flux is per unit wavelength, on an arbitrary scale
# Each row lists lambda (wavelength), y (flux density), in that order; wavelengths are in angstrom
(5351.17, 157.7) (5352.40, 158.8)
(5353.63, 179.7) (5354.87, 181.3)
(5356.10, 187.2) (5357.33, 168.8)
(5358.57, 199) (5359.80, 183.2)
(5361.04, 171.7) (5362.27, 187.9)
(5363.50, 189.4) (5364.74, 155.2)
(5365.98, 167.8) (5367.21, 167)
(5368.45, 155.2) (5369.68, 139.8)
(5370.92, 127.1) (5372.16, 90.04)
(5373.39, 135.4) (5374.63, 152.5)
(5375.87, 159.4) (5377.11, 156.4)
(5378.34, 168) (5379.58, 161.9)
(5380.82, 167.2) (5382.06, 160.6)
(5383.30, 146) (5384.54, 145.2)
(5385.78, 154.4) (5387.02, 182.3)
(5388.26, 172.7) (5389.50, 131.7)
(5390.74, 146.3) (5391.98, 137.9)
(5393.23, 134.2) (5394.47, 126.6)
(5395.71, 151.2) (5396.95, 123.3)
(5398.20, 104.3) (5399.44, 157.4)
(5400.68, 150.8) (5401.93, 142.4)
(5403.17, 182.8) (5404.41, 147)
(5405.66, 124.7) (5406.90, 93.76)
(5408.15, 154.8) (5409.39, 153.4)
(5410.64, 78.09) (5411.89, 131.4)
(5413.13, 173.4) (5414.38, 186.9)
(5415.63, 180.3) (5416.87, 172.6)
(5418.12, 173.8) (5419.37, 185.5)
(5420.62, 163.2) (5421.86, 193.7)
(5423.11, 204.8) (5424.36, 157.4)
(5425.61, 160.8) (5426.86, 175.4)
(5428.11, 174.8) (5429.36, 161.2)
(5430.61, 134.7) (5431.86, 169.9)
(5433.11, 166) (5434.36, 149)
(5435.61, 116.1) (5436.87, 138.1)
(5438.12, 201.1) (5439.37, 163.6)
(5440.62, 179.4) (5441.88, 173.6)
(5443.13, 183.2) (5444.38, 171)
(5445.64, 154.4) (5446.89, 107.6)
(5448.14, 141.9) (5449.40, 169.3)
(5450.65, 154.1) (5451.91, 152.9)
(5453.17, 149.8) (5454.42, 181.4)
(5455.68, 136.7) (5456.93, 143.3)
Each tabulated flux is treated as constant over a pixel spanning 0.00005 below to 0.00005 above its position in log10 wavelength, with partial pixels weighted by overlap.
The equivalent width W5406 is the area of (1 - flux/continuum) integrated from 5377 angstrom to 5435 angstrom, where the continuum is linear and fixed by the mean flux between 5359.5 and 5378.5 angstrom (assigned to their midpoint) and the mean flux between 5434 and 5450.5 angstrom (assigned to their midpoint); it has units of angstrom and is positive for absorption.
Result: 0.78 angstrom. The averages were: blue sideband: 156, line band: 155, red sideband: 158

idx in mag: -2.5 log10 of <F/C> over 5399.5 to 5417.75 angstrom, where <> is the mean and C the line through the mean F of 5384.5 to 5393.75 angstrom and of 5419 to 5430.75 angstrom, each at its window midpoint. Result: 0.10 mag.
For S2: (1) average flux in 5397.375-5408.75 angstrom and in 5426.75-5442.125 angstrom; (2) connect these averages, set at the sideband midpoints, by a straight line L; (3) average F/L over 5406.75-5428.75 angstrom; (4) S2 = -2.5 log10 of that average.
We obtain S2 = -0.09 mag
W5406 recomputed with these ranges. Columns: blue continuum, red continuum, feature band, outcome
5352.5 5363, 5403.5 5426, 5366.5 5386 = 2.8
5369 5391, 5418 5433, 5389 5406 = 1.9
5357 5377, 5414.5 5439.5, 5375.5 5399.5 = 1.9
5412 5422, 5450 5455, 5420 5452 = 0.9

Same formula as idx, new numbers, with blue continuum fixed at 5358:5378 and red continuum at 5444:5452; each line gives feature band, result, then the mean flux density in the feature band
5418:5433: -0.13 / 171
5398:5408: 0.11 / 140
